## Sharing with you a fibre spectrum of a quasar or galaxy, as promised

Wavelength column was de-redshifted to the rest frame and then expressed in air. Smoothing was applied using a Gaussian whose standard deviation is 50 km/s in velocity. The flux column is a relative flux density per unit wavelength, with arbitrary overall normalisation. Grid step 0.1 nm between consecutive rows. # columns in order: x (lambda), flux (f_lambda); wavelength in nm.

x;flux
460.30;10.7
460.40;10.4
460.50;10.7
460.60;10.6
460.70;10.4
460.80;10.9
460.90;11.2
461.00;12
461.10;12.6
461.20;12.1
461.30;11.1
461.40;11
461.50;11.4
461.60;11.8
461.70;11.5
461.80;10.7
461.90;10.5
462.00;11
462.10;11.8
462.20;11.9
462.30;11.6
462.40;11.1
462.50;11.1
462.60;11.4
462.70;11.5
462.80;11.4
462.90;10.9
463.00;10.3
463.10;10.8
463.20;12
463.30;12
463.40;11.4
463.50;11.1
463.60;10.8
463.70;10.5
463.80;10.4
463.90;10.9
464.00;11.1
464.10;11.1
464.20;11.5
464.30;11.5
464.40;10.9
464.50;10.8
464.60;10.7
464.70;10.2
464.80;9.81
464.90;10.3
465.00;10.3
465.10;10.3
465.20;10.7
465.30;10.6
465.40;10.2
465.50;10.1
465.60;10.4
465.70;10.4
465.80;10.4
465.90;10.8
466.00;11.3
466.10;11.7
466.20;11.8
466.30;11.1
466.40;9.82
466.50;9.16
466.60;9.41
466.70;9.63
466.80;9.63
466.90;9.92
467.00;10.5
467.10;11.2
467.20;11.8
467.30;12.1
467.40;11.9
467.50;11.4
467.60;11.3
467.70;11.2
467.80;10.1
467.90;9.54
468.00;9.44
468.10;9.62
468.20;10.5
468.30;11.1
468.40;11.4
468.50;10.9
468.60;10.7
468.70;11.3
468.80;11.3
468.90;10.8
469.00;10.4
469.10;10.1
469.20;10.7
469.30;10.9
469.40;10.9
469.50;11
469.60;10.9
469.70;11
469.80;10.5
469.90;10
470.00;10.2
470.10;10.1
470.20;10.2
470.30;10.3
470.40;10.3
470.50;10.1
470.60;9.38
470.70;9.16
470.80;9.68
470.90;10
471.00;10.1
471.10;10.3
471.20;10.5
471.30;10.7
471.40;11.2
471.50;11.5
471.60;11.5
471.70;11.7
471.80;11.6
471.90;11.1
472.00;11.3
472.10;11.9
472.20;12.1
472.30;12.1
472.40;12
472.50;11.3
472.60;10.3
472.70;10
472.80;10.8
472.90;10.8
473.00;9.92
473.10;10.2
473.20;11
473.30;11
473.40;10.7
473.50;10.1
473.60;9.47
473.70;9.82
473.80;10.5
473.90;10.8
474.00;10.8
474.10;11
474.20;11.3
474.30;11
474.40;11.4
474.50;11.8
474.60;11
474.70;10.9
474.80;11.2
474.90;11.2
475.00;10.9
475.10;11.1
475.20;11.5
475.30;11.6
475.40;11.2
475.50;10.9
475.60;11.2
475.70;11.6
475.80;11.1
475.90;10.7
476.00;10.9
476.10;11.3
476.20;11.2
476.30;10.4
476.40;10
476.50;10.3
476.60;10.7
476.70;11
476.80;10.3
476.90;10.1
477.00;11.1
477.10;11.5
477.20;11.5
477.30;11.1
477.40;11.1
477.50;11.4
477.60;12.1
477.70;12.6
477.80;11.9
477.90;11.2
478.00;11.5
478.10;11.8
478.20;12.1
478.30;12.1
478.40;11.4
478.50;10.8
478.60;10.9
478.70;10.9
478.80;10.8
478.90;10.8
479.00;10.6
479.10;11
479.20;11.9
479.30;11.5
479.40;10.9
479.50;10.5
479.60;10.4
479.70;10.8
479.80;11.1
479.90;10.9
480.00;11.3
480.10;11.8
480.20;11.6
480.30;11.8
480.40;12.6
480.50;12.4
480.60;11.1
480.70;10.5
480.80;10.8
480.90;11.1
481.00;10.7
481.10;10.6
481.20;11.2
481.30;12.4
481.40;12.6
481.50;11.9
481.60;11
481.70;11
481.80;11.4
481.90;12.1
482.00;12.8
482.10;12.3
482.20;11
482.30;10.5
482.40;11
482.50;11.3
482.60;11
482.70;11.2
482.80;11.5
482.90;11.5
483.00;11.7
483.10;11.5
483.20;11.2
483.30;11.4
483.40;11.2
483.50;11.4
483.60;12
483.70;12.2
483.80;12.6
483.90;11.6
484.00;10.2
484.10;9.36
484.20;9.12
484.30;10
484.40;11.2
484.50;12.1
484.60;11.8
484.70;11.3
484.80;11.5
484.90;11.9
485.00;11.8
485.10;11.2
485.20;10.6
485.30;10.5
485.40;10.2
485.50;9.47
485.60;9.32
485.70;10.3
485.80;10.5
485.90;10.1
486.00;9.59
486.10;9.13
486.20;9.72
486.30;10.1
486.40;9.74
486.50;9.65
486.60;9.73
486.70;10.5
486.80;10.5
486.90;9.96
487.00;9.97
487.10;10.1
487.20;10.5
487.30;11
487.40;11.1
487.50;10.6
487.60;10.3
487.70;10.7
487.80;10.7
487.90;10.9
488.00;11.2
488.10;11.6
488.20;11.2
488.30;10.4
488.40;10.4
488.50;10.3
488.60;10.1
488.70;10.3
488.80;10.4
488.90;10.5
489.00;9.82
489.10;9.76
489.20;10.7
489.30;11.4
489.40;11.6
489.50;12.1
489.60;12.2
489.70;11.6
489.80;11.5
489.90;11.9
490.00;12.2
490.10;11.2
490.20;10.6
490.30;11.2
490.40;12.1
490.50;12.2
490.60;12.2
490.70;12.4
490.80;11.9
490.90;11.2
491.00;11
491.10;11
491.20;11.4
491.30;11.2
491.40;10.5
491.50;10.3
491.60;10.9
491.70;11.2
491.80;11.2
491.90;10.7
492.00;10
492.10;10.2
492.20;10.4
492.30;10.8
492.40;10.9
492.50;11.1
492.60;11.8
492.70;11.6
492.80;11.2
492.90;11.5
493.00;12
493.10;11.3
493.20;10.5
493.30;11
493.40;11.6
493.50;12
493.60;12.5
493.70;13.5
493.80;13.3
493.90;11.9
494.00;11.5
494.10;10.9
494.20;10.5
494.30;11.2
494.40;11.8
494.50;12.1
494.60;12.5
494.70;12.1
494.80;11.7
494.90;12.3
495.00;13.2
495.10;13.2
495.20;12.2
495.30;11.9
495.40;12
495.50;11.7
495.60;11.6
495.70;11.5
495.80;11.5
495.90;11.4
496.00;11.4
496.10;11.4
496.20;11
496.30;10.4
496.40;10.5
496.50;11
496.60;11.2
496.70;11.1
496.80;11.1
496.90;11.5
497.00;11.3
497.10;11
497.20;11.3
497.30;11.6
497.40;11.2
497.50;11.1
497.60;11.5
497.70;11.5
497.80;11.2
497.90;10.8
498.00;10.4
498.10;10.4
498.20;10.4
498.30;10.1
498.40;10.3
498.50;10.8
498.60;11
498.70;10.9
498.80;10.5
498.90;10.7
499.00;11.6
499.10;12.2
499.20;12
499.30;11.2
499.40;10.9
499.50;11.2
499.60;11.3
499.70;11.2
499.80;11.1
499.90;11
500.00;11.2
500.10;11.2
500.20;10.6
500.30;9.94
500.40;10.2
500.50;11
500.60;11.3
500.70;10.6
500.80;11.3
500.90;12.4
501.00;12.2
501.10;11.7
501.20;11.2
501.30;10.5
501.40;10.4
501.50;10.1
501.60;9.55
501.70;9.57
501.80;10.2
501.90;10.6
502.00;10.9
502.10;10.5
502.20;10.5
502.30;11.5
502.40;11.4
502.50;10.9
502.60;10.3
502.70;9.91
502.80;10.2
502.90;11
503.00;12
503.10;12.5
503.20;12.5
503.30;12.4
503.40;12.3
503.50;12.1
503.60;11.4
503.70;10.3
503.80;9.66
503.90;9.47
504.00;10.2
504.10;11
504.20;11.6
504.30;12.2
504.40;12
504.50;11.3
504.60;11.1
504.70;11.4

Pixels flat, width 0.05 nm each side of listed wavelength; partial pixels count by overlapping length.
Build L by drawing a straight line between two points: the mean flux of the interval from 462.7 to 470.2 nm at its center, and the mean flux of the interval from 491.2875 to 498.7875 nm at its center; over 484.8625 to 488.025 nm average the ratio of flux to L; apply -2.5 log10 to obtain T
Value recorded 0.08 mag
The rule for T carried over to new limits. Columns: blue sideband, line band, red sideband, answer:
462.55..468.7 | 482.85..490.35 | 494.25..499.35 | 0.04 mag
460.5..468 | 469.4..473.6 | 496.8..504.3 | 0.02 mag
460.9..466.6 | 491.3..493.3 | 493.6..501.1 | 0.03 mag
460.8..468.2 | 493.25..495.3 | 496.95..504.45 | -0.10 mag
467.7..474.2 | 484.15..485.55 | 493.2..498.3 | 0.02 mag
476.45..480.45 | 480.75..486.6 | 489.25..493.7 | 0.03 mag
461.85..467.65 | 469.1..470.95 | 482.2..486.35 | 0.06 mag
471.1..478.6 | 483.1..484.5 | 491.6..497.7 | 0.02 mag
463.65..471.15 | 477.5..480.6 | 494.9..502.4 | -0.06 mag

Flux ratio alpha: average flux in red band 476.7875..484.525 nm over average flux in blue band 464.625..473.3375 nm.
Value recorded 1.06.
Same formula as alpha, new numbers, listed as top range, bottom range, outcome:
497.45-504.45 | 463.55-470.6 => 1.04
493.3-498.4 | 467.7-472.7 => 1.08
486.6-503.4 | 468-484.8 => 1.01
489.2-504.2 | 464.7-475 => 1.05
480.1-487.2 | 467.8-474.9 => 1.03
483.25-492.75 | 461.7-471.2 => 1.02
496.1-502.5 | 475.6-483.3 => 0.97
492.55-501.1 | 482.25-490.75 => 1.05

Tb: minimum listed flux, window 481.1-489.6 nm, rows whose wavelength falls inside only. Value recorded 9.12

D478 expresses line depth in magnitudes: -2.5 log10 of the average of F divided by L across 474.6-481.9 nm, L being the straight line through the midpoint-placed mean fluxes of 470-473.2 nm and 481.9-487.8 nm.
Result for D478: -0.05 mag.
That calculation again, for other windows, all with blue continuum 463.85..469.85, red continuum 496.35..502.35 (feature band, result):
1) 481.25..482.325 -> -0.09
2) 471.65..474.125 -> -0.02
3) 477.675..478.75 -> -0.07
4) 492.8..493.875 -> -0.09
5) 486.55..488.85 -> 0.03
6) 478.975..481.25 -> -0.04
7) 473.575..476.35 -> -0.03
